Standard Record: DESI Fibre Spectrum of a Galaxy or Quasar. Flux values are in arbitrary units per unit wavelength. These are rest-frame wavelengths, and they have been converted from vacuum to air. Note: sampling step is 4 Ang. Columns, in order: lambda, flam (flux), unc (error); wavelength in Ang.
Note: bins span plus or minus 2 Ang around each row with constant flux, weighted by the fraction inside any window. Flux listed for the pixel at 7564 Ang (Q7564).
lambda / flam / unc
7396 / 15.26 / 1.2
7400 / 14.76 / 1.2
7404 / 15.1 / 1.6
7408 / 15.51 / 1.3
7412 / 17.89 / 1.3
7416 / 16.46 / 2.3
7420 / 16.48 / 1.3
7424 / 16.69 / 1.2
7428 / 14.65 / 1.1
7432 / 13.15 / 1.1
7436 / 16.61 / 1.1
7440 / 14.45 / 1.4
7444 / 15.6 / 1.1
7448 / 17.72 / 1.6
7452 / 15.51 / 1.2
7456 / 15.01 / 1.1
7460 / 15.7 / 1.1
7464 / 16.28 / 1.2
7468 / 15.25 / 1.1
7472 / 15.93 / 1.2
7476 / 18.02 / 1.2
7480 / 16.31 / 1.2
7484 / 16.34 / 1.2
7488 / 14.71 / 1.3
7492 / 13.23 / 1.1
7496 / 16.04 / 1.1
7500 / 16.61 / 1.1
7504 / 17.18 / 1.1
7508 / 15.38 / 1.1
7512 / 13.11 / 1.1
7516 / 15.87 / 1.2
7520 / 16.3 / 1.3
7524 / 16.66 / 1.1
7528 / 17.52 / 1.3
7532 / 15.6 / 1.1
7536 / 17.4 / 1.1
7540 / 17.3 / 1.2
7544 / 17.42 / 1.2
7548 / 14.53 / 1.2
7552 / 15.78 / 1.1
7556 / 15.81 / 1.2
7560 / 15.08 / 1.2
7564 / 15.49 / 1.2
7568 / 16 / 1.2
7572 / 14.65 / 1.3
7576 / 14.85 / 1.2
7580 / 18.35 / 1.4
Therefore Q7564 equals 15.49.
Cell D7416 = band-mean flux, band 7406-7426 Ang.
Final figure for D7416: 16.6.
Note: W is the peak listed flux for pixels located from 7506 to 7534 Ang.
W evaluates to 17.52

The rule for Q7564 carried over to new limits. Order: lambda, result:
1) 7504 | 17.18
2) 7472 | 15.93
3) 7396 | 15.26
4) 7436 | 16.61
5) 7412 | 17.89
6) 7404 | 15.1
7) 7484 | 16.34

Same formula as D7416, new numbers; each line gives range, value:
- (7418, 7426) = 16.6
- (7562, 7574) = 15.4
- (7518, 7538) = 16.7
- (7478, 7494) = 15.1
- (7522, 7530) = 17.1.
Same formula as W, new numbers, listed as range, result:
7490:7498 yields 16.04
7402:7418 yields 17.89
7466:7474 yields 15.93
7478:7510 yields 17.18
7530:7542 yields 17.4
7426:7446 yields 16.61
